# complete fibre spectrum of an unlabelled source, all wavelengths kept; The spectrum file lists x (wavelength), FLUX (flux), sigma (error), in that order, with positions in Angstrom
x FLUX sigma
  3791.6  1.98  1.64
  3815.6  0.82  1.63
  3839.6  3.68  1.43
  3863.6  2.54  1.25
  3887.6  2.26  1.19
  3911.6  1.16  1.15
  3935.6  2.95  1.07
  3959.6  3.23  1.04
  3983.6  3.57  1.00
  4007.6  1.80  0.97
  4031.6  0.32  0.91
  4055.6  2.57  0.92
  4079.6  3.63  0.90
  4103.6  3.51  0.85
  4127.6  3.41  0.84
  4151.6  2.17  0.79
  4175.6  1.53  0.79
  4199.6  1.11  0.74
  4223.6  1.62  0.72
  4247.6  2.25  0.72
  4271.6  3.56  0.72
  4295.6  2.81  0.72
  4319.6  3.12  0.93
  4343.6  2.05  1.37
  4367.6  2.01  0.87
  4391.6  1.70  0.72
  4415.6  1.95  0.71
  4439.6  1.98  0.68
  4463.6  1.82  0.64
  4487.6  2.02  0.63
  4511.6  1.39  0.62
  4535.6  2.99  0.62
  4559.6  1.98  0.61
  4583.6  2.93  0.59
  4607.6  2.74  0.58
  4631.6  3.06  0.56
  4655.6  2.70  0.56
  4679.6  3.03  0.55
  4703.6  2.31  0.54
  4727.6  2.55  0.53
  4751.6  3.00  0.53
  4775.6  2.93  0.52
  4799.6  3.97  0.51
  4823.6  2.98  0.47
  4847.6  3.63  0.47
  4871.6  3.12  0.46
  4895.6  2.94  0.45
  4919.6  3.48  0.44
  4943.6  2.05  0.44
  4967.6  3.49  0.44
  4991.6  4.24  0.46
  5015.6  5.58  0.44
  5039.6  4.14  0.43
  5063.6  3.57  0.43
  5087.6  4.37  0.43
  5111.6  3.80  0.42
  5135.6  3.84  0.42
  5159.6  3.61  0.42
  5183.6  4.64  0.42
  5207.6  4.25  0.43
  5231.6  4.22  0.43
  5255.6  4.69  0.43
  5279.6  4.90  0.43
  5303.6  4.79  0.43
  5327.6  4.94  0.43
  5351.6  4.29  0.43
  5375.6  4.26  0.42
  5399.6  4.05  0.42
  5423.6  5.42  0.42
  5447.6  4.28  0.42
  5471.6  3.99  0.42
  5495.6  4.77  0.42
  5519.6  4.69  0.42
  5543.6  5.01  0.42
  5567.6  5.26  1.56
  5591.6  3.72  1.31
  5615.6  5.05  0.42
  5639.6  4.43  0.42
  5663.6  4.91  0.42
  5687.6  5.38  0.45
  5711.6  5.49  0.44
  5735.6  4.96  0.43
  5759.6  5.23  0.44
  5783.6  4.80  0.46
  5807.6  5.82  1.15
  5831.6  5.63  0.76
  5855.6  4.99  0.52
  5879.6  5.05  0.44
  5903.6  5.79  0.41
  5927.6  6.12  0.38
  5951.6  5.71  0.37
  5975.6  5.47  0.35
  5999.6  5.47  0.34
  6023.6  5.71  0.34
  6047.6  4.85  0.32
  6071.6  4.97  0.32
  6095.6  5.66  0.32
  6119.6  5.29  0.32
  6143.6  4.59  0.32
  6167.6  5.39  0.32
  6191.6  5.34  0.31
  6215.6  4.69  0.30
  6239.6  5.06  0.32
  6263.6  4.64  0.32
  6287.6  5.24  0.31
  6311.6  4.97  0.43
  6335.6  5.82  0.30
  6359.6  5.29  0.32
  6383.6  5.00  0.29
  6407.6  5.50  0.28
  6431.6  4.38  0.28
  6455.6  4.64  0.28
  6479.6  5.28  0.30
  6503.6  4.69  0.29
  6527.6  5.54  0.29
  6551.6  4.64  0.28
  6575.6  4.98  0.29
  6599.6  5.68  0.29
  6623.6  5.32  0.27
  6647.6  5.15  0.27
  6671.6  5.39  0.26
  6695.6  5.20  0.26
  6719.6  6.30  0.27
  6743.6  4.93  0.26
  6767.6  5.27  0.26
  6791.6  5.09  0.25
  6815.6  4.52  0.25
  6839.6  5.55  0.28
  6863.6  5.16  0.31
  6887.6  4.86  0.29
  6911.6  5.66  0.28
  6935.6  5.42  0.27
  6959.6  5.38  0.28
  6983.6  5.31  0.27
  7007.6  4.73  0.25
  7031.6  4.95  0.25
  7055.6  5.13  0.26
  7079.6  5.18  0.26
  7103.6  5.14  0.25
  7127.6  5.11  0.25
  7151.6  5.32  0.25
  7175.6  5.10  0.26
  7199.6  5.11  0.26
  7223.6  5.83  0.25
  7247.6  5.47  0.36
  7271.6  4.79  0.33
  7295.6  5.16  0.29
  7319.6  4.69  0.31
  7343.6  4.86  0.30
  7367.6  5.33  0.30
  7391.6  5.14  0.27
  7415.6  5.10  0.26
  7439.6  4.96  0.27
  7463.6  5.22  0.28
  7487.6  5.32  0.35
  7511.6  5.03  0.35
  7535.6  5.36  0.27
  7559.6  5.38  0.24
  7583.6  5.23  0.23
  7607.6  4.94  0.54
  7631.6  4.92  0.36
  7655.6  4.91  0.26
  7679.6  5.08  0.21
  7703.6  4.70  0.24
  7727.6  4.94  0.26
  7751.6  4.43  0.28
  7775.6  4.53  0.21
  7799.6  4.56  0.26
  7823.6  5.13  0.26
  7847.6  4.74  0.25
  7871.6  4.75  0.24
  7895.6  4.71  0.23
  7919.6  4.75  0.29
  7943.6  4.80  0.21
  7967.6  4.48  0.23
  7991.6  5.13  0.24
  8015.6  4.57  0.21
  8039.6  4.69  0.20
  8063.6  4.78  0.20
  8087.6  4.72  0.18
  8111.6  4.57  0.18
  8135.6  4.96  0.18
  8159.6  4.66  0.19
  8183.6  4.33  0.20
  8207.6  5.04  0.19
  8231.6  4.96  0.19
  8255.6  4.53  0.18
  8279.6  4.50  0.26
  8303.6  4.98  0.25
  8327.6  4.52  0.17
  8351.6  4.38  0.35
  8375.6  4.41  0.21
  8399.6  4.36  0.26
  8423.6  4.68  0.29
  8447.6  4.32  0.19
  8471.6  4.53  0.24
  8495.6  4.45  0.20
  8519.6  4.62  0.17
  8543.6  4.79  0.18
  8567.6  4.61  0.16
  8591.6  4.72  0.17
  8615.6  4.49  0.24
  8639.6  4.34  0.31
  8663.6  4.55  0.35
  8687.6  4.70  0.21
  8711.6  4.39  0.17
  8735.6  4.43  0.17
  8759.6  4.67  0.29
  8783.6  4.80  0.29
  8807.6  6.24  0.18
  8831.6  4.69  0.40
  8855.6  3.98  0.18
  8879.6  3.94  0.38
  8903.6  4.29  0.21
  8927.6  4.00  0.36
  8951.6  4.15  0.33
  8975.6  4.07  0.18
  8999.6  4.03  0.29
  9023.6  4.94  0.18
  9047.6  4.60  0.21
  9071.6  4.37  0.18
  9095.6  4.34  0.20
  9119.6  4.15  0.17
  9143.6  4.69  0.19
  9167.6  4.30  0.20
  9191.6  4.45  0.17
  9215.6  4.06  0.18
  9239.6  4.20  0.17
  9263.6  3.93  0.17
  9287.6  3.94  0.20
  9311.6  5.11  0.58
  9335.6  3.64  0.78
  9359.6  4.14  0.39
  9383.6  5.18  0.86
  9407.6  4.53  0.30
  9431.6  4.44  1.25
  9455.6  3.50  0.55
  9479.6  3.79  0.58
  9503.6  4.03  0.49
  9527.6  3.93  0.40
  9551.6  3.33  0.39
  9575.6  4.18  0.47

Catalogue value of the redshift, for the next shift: 0.343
